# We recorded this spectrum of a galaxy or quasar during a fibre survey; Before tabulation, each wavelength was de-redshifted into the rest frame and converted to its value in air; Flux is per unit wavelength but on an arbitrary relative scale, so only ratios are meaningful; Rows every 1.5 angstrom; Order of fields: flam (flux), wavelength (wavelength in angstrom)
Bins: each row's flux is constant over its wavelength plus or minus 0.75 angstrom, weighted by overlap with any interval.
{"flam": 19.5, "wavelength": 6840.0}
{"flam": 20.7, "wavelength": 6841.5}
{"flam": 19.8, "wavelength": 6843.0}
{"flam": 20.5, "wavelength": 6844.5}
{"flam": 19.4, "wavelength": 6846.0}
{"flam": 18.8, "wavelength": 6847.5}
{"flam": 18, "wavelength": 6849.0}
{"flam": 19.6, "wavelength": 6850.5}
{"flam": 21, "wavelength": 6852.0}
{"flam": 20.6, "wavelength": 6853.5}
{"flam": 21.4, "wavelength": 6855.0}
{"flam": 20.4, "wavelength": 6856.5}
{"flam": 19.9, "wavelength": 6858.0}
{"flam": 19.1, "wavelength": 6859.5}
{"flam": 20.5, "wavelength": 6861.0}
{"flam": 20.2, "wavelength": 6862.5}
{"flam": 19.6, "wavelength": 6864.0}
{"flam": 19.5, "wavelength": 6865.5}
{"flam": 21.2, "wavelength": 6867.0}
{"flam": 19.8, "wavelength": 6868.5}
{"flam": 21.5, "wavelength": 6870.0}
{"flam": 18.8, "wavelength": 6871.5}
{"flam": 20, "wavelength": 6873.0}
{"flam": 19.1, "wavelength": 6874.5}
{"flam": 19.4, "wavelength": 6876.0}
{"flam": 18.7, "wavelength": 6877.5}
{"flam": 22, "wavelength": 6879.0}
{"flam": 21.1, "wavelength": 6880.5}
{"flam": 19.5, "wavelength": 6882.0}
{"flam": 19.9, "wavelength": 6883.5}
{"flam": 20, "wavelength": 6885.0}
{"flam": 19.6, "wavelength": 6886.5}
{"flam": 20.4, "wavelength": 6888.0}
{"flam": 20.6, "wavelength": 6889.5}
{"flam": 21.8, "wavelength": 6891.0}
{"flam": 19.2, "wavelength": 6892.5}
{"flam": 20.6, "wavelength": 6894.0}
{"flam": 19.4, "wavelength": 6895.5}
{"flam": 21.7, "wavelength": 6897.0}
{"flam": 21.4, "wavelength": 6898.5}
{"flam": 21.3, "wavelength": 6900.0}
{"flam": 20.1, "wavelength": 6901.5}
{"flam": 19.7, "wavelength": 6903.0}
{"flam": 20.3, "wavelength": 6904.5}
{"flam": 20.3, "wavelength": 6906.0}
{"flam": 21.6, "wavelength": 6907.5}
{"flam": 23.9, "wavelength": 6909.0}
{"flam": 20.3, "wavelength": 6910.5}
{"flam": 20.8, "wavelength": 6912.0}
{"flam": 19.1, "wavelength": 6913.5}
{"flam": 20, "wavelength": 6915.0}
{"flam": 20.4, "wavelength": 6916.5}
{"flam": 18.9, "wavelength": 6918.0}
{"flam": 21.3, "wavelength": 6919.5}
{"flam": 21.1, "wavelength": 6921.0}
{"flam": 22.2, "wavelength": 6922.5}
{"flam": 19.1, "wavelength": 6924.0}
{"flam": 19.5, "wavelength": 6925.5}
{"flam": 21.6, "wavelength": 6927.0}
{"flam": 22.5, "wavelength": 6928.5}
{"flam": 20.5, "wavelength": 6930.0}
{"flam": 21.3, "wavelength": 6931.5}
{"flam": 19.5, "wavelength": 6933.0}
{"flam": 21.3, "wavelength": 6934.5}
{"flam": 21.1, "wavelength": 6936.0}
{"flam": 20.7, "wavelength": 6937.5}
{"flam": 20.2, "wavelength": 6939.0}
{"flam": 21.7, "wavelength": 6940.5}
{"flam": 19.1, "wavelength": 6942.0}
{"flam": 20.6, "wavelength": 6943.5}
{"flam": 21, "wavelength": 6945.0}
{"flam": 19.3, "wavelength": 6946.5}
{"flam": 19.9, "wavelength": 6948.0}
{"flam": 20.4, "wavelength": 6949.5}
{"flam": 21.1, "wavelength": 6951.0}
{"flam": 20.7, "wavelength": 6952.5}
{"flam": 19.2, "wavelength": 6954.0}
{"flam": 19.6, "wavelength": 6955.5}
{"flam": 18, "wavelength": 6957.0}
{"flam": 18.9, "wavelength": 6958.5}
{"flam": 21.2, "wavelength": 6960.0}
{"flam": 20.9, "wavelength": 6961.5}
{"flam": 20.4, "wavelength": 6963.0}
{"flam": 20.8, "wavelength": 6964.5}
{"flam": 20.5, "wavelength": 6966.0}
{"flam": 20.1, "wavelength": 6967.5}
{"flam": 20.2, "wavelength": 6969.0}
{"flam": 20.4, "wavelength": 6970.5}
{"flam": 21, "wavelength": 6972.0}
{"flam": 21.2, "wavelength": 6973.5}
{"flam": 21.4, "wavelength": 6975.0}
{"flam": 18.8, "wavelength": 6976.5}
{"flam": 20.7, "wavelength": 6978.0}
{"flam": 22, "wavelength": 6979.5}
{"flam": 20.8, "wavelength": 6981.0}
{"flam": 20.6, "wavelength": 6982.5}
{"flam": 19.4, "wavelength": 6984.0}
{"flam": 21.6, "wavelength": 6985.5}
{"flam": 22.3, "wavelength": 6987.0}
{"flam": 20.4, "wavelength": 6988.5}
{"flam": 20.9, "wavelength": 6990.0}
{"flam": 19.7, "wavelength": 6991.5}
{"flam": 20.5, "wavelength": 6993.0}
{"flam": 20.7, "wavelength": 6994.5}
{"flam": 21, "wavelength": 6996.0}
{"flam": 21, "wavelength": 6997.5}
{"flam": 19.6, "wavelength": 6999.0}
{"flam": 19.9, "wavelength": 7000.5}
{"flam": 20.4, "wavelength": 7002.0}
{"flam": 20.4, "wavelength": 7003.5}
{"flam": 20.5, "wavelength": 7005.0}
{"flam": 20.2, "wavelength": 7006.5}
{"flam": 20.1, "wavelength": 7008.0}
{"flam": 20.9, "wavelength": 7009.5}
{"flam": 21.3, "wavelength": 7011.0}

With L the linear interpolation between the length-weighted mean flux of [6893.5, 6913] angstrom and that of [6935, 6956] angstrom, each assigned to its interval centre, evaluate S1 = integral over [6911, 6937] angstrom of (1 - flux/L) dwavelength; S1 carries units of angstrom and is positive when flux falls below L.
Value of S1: 0.01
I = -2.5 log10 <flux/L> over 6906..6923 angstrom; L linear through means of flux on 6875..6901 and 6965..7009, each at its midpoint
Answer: -0.02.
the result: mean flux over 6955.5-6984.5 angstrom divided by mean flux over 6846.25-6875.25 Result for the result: 1.02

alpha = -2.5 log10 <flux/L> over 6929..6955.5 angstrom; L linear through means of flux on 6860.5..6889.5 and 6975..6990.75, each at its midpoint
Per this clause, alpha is 0.00 mag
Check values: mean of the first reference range 20.1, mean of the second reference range 20.8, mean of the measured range 20.4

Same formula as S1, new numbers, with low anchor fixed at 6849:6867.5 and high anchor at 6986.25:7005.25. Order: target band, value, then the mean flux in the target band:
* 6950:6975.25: 0.2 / 20.3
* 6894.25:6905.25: -0.2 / 20.6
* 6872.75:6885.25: 0.2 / 20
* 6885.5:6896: 0.0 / 20.2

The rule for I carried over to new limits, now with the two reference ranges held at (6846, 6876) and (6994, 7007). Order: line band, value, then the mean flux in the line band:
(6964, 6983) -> -0.02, 20.7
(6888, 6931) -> -0.03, 20.7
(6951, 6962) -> 0.02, 19.8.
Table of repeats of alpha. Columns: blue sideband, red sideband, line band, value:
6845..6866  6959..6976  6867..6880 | 0.00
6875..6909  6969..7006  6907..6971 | 0.00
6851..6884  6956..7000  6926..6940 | -0.03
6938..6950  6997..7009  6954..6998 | -0.01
